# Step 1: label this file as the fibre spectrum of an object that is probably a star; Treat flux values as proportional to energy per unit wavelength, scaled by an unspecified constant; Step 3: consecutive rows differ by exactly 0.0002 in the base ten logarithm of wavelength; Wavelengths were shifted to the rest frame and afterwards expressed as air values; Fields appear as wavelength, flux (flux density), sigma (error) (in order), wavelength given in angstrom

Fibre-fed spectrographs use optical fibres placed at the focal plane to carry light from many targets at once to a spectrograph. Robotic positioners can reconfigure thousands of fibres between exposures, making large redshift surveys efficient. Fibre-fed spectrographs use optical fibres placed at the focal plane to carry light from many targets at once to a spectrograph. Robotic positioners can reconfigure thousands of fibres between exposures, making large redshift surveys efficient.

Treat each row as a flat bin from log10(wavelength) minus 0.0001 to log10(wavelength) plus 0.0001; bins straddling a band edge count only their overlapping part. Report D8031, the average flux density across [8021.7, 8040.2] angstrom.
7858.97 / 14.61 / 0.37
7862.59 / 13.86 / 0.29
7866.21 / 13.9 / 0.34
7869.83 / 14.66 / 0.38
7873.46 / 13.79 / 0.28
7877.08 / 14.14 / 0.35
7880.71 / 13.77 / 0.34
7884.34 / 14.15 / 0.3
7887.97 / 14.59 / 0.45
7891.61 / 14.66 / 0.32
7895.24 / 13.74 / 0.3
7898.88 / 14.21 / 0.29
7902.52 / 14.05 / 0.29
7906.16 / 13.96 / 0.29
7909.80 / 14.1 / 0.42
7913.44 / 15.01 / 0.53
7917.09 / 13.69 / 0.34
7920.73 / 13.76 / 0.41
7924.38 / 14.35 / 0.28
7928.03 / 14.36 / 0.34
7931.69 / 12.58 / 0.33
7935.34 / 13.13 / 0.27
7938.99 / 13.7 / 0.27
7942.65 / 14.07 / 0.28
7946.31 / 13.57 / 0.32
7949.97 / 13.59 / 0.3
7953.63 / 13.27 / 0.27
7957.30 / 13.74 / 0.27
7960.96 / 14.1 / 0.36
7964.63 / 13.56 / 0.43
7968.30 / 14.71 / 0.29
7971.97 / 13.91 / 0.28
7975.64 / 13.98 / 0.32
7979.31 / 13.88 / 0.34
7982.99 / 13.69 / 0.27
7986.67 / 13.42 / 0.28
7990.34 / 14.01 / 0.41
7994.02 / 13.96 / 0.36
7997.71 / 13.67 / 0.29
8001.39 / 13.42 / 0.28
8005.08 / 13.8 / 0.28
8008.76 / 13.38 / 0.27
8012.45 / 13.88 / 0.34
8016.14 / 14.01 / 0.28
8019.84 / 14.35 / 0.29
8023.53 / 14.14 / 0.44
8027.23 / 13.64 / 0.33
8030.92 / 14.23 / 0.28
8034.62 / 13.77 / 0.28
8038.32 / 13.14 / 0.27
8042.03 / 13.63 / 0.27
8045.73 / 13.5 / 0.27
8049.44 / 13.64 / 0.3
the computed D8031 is 13.8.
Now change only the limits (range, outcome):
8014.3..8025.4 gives 14.2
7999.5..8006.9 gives 13.6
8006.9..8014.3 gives 13.6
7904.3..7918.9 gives 14.2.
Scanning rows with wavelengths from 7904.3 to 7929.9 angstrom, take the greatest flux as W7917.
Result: 15.01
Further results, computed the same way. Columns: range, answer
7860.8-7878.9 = 14.66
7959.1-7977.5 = 14.71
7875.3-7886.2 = 14.15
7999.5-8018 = 14.01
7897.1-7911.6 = 14.21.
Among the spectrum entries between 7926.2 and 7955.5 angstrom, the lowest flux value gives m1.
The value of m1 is 12.58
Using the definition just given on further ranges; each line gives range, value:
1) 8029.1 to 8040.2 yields 13.14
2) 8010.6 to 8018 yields 13.88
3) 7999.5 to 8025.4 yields 13.38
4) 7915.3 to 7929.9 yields 13.69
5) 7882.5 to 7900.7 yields 13.74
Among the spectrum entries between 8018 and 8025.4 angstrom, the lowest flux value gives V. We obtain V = 14.14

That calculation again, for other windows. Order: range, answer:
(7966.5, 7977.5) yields 13.91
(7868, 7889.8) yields 13.77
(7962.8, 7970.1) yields 13.56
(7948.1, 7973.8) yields 13.27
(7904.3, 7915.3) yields 13.96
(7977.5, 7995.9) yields 13.42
